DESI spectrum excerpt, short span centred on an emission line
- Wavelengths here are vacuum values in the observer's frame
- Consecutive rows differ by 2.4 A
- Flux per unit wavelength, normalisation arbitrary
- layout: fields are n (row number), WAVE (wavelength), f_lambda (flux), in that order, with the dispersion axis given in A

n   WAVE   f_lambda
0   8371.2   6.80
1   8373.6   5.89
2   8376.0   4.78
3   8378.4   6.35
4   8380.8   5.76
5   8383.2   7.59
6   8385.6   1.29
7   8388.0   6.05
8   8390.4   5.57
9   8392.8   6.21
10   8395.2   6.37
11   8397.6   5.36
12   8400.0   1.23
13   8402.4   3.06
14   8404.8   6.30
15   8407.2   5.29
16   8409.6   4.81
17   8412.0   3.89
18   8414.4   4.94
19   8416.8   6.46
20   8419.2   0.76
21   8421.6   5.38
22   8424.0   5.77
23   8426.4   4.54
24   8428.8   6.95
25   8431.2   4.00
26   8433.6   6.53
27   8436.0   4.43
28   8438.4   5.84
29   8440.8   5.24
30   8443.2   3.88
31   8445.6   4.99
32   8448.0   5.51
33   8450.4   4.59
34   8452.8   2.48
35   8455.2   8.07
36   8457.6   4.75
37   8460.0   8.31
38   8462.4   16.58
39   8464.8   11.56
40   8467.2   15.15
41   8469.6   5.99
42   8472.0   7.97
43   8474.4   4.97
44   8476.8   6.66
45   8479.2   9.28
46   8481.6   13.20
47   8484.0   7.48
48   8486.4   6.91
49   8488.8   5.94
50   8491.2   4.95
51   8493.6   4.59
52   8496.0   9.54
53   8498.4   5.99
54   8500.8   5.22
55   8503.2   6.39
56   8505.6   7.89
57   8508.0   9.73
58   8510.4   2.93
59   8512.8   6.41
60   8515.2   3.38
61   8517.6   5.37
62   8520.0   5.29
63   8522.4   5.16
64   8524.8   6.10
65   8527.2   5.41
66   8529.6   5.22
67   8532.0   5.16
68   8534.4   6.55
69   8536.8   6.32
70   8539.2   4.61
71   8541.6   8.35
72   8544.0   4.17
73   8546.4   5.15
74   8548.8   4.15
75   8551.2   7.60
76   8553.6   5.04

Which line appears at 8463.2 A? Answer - [S II]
